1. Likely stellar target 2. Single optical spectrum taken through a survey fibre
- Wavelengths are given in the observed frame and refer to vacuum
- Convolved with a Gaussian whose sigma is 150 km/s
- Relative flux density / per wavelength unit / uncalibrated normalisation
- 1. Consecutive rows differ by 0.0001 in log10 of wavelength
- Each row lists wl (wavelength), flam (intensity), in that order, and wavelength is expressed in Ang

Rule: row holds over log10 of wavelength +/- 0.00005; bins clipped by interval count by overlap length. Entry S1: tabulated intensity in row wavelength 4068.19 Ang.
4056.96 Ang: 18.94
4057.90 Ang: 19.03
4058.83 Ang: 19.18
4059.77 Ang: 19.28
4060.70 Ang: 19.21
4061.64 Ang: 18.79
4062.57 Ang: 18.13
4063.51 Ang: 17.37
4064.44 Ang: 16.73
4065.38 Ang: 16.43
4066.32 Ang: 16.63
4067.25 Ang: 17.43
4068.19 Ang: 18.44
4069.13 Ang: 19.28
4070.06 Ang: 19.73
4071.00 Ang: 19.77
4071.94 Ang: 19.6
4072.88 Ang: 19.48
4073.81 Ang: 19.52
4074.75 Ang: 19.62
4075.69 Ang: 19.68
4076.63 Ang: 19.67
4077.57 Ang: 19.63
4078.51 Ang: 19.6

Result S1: 18.44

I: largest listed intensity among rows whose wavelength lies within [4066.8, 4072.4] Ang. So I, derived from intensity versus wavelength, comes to 19.77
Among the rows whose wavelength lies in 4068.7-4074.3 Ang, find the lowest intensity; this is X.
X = 19.28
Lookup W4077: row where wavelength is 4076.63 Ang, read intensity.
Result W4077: 19.67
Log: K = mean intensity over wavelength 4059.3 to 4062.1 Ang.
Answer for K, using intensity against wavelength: 19.1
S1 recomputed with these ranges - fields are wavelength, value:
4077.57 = 19.63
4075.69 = 19.68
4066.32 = 16.63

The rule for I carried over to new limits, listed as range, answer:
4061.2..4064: 18.79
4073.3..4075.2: 19.62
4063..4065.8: 17.37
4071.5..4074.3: 19.6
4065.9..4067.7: 17.43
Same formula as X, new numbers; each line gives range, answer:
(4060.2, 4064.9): 16.73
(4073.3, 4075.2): 19.52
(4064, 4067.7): 16.43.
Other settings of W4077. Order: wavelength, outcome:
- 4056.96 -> 18.94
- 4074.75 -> 19.62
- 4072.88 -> 19.48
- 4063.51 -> 17.37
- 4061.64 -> 18.79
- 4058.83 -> 19.18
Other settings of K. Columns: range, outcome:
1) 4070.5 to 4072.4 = 19.6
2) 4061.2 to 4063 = 18.5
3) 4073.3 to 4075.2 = 19.6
